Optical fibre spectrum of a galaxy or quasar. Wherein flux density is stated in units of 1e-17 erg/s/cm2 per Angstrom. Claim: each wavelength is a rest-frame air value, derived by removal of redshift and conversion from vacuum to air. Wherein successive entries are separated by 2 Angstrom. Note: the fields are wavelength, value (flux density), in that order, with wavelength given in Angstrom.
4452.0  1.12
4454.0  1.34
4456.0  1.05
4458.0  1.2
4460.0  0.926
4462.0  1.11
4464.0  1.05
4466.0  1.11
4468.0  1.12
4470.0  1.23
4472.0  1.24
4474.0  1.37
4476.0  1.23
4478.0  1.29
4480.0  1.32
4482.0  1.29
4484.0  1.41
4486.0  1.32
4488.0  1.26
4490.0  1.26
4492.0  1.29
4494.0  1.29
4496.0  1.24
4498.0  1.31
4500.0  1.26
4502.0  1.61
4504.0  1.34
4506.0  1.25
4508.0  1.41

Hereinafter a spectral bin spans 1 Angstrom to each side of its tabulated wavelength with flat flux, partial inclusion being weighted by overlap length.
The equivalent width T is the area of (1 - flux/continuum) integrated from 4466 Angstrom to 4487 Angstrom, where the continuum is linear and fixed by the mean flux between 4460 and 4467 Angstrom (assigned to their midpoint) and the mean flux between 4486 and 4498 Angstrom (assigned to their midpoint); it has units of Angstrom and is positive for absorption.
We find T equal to -2.0 Angstrom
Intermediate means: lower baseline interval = 1.07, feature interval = 1.27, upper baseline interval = 1.28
